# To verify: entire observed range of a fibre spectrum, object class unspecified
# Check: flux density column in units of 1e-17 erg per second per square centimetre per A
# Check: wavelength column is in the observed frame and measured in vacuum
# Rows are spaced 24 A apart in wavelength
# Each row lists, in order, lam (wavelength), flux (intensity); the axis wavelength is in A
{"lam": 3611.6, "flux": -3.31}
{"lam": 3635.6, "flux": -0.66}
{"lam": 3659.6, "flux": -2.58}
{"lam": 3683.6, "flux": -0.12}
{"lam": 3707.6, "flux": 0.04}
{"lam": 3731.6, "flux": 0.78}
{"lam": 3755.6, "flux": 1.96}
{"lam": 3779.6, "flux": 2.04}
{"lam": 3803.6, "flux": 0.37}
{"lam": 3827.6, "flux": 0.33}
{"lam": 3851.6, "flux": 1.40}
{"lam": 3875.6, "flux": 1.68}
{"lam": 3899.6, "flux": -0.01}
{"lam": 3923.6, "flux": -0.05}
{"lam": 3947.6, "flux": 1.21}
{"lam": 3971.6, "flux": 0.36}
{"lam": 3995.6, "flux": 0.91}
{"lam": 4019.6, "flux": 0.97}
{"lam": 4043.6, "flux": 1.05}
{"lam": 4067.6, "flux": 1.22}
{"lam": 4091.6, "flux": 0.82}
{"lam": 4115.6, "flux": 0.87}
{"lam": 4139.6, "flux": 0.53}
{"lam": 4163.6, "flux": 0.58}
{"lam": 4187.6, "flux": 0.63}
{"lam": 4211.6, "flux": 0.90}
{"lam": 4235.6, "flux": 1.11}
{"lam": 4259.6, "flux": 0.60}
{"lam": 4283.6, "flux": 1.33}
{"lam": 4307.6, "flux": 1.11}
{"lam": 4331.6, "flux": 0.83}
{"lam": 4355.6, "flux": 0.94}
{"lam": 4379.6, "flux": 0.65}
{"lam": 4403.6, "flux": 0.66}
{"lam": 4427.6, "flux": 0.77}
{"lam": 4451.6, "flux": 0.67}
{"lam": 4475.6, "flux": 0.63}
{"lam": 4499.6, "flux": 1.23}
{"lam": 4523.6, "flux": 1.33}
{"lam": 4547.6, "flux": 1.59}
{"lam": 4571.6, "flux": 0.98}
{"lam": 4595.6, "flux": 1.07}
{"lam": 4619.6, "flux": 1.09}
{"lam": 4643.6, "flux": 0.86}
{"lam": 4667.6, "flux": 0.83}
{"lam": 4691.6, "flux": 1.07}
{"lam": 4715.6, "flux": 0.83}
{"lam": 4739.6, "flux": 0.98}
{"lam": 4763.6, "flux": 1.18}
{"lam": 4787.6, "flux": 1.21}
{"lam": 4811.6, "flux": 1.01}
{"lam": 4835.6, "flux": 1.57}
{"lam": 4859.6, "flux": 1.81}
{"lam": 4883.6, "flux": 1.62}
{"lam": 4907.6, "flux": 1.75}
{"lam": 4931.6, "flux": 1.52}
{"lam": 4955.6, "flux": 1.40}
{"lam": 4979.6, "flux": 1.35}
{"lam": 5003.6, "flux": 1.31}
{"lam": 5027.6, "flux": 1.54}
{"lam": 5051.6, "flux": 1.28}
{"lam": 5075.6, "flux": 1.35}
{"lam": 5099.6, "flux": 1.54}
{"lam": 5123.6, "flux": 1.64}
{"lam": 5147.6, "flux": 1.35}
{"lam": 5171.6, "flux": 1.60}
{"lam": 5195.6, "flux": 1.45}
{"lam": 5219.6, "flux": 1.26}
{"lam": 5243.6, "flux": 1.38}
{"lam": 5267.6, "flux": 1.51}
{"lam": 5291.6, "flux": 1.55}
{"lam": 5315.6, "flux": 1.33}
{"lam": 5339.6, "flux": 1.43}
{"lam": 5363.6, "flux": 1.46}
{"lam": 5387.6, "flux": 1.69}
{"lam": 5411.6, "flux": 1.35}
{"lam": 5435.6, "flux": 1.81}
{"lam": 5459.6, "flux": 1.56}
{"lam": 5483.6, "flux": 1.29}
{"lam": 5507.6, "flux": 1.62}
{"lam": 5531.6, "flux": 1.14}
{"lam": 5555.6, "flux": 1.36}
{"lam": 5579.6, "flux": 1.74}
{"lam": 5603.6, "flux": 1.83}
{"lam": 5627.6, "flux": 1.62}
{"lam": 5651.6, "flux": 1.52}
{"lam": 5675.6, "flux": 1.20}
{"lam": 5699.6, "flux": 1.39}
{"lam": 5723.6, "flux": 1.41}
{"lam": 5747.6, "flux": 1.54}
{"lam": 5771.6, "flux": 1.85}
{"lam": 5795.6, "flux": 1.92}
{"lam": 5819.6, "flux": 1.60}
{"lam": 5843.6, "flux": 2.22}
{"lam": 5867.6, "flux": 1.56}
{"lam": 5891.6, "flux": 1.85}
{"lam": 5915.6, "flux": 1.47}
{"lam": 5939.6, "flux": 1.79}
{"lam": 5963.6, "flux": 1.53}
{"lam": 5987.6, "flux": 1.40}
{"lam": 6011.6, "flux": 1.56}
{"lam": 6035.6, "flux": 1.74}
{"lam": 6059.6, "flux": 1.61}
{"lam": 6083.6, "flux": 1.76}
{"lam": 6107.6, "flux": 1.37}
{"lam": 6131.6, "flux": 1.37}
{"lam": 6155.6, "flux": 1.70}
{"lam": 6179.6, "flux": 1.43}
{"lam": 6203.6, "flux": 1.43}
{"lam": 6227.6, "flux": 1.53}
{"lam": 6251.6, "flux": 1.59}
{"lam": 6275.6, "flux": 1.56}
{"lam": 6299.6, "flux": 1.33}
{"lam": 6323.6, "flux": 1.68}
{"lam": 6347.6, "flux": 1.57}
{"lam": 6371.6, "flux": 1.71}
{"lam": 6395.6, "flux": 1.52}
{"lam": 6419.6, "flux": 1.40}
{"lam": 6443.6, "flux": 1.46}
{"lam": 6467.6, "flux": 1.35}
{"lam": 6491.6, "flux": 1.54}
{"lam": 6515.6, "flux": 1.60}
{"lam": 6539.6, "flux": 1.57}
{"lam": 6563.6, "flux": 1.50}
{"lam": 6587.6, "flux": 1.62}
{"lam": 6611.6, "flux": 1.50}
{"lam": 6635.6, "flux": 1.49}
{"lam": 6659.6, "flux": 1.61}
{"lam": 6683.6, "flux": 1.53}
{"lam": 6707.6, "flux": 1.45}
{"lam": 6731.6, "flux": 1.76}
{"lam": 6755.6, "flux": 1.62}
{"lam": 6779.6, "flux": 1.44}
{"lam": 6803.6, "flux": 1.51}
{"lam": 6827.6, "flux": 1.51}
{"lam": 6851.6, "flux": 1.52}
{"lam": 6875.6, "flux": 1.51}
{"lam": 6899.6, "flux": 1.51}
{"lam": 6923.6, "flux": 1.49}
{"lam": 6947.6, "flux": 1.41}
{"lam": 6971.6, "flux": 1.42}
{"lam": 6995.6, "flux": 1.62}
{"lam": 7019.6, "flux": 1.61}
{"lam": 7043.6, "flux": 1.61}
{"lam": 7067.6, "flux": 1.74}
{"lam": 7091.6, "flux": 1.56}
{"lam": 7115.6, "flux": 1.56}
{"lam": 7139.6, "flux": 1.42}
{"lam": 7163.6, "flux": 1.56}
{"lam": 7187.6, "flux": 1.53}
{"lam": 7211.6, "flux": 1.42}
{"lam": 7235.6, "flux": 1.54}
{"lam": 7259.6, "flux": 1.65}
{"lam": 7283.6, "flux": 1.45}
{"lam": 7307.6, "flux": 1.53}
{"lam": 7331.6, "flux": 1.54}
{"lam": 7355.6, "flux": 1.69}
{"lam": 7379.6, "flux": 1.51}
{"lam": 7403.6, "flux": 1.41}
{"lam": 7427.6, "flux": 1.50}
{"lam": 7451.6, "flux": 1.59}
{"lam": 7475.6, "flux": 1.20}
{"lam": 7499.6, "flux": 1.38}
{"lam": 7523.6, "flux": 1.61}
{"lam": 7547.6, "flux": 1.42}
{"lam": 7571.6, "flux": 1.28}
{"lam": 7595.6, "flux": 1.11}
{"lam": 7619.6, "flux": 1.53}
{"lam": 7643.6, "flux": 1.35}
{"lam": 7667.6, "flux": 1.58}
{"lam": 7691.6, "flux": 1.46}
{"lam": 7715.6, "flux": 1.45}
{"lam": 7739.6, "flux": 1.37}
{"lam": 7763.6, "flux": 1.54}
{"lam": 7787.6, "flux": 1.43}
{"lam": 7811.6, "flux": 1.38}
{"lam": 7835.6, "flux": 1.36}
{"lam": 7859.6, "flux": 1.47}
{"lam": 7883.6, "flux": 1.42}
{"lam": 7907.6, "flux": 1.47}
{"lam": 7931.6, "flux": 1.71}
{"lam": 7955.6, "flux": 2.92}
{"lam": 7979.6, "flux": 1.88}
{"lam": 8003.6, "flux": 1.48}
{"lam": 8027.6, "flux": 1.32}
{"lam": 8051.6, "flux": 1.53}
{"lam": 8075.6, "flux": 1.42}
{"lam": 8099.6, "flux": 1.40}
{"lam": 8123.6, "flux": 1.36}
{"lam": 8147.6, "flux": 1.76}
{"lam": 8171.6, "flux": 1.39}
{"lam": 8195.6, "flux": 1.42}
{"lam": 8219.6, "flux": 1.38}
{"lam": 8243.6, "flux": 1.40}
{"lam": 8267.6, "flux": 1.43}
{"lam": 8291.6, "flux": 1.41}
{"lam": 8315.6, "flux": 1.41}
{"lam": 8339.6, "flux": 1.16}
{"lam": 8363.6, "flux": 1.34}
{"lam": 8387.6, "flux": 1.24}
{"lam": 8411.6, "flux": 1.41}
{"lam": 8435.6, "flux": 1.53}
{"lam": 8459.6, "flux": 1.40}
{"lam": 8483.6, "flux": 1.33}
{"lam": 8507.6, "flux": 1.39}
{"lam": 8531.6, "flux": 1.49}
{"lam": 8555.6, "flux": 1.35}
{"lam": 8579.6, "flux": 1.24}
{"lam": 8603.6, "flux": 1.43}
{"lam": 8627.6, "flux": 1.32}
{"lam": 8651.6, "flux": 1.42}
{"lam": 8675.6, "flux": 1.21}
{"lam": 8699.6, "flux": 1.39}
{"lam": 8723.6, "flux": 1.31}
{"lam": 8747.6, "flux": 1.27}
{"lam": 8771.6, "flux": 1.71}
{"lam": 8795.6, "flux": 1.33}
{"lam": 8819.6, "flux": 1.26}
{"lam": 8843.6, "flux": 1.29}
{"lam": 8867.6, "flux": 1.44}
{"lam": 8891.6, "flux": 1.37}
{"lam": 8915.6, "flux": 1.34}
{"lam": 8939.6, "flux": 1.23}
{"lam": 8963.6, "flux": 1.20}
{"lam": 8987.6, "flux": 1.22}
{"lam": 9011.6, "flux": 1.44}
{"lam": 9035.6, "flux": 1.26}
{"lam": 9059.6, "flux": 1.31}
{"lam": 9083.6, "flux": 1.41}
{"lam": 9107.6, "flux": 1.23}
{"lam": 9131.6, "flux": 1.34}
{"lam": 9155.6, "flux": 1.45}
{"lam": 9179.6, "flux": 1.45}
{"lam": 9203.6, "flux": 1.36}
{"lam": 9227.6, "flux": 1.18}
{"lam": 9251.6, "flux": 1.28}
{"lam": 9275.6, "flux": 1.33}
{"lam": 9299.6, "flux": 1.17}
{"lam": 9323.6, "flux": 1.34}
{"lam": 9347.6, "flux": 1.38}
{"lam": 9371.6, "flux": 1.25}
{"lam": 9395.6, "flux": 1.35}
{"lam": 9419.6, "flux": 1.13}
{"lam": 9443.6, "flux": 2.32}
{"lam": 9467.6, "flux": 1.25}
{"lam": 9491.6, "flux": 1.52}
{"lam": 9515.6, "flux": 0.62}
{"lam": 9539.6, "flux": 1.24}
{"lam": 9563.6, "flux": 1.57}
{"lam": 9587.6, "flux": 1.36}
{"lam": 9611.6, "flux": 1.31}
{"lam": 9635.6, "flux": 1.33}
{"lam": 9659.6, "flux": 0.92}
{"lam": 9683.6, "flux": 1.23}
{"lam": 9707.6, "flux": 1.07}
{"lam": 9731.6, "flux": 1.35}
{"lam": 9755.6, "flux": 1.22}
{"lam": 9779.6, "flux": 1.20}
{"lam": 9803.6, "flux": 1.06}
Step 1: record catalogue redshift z 0.211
